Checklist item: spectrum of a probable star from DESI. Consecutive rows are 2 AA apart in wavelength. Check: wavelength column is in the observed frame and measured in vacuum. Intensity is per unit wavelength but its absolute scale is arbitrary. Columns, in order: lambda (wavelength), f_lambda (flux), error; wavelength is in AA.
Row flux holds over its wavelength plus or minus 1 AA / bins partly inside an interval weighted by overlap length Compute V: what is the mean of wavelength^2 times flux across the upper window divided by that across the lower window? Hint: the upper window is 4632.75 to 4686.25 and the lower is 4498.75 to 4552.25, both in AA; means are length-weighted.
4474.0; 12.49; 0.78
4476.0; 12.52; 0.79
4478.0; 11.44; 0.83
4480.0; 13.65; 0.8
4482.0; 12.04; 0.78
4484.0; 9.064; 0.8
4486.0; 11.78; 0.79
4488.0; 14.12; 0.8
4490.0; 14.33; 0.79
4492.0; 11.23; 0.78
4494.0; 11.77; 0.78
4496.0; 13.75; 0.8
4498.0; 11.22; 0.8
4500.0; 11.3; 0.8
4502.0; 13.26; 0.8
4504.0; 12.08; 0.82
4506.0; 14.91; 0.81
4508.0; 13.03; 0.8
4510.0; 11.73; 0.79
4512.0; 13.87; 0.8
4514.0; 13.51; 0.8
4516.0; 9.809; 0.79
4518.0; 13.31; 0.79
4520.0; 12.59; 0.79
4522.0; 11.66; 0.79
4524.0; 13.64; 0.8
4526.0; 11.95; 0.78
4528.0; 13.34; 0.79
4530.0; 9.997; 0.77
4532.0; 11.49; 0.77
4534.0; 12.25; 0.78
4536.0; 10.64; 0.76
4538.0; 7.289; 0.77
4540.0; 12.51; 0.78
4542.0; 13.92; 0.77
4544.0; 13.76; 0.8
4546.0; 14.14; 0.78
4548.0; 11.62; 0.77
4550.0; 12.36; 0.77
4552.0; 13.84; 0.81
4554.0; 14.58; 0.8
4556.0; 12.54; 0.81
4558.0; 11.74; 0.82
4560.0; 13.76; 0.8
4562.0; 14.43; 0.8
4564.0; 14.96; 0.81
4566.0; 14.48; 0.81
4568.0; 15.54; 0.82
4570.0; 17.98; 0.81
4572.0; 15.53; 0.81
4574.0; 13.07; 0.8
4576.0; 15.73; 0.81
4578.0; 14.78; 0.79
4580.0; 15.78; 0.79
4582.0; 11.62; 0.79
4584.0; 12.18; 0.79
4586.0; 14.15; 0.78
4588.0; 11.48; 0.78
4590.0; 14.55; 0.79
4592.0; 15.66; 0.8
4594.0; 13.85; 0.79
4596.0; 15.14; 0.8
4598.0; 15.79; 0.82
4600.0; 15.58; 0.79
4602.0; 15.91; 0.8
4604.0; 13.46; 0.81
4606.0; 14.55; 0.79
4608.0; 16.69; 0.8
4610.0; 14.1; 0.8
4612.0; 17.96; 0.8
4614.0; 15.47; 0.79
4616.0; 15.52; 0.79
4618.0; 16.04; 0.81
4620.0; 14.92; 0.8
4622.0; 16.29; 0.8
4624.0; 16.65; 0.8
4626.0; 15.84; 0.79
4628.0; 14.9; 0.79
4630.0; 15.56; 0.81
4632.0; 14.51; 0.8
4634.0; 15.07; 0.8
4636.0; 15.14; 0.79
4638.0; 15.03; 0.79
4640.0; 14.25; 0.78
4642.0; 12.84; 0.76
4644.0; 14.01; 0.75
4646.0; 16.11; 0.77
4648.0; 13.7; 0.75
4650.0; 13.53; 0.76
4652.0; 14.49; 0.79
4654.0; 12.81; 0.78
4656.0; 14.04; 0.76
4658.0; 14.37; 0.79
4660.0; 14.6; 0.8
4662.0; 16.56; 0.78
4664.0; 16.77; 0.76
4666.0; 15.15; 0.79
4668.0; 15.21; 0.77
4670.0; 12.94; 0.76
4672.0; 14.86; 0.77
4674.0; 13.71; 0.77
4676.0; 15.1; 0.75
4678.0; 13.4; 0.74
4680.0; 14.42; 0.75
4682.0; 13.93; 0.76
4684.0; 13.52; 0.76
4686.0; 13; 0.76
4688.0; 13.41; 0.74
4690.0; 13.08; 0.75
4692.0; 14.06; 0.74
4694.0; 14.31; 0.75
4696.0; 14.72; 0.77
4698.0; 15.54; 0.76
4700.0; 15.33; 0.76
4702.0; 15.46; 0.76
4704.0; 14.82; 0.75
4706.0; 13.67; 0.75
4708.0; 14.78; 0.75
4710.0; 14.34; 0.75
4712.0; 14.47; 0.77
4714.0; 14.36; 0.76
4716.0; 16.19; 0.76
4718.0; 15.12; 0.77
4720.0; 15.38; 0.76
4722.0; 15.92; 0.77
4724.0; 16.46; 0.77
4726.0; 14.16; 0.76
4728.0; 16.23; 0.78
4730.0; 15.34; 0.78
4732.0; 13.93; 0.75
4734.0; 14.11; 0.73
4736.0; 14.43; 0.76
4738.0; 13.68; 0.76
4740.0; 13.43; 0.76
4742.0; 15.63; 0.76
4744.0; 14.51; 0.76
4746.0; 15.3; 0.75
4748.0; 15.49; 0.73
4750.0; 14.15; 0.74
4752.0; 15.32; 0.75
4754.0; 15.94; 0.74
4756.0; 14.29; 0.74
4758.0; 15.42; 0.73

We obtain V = 1.24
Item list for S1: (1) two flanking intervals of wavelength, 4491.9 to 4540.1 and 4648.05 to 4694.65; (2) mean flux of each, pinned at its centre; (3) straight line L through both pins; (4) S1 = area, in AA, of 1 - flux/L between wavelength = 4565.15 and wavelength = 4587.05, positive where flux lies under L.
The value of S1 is -2.9 AA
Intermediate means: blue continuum 12.1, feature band 14.6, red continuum 14.2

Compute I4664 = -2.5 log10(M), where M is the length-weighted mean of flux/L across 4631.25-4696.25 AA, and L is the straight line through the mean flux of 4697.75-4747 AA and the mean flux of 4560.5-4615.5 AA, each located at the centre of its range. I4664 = 0.04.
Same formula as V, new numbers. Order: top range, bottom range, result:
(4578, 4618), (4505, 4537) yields 1.23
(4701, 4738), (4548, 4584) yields 1.13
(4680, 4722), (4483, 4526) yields 1.27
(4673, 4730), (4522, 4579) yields 1.18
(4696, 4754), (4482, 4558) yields 1.32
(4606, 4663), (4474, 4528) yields 1.28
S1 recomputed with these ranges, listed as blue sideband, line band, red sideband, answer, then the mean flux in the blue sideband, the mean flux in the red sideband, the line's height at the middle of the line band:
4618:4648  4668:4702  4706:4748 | 1.8 AA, 15.1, 14.9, 15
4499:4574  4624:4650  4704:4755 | -1.5 AA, 13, 14.9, 14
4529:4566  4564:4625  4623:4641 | -4.2 AA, 12.6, 15.2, 14.1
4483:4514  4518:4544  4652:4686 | 2.0 AA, 12.5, 14.4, 12.9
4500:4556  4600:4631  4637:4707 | -4.5 AA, 12.5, 14.4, 13.6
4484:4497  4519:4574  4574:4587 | 1.6 AA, 12.5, 14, 13.4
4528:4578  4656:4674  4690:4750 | -0.8 AA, 13.3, 14.8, 14.3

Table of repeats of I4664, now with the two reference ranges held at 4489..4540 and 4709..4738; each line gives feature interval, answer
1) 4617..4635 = -0.14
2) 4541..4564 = -0.06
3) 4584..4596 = -0.06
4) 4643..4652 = -0.03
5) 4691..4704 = -0.02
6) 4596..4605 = -0.14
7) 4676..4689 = 0.05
